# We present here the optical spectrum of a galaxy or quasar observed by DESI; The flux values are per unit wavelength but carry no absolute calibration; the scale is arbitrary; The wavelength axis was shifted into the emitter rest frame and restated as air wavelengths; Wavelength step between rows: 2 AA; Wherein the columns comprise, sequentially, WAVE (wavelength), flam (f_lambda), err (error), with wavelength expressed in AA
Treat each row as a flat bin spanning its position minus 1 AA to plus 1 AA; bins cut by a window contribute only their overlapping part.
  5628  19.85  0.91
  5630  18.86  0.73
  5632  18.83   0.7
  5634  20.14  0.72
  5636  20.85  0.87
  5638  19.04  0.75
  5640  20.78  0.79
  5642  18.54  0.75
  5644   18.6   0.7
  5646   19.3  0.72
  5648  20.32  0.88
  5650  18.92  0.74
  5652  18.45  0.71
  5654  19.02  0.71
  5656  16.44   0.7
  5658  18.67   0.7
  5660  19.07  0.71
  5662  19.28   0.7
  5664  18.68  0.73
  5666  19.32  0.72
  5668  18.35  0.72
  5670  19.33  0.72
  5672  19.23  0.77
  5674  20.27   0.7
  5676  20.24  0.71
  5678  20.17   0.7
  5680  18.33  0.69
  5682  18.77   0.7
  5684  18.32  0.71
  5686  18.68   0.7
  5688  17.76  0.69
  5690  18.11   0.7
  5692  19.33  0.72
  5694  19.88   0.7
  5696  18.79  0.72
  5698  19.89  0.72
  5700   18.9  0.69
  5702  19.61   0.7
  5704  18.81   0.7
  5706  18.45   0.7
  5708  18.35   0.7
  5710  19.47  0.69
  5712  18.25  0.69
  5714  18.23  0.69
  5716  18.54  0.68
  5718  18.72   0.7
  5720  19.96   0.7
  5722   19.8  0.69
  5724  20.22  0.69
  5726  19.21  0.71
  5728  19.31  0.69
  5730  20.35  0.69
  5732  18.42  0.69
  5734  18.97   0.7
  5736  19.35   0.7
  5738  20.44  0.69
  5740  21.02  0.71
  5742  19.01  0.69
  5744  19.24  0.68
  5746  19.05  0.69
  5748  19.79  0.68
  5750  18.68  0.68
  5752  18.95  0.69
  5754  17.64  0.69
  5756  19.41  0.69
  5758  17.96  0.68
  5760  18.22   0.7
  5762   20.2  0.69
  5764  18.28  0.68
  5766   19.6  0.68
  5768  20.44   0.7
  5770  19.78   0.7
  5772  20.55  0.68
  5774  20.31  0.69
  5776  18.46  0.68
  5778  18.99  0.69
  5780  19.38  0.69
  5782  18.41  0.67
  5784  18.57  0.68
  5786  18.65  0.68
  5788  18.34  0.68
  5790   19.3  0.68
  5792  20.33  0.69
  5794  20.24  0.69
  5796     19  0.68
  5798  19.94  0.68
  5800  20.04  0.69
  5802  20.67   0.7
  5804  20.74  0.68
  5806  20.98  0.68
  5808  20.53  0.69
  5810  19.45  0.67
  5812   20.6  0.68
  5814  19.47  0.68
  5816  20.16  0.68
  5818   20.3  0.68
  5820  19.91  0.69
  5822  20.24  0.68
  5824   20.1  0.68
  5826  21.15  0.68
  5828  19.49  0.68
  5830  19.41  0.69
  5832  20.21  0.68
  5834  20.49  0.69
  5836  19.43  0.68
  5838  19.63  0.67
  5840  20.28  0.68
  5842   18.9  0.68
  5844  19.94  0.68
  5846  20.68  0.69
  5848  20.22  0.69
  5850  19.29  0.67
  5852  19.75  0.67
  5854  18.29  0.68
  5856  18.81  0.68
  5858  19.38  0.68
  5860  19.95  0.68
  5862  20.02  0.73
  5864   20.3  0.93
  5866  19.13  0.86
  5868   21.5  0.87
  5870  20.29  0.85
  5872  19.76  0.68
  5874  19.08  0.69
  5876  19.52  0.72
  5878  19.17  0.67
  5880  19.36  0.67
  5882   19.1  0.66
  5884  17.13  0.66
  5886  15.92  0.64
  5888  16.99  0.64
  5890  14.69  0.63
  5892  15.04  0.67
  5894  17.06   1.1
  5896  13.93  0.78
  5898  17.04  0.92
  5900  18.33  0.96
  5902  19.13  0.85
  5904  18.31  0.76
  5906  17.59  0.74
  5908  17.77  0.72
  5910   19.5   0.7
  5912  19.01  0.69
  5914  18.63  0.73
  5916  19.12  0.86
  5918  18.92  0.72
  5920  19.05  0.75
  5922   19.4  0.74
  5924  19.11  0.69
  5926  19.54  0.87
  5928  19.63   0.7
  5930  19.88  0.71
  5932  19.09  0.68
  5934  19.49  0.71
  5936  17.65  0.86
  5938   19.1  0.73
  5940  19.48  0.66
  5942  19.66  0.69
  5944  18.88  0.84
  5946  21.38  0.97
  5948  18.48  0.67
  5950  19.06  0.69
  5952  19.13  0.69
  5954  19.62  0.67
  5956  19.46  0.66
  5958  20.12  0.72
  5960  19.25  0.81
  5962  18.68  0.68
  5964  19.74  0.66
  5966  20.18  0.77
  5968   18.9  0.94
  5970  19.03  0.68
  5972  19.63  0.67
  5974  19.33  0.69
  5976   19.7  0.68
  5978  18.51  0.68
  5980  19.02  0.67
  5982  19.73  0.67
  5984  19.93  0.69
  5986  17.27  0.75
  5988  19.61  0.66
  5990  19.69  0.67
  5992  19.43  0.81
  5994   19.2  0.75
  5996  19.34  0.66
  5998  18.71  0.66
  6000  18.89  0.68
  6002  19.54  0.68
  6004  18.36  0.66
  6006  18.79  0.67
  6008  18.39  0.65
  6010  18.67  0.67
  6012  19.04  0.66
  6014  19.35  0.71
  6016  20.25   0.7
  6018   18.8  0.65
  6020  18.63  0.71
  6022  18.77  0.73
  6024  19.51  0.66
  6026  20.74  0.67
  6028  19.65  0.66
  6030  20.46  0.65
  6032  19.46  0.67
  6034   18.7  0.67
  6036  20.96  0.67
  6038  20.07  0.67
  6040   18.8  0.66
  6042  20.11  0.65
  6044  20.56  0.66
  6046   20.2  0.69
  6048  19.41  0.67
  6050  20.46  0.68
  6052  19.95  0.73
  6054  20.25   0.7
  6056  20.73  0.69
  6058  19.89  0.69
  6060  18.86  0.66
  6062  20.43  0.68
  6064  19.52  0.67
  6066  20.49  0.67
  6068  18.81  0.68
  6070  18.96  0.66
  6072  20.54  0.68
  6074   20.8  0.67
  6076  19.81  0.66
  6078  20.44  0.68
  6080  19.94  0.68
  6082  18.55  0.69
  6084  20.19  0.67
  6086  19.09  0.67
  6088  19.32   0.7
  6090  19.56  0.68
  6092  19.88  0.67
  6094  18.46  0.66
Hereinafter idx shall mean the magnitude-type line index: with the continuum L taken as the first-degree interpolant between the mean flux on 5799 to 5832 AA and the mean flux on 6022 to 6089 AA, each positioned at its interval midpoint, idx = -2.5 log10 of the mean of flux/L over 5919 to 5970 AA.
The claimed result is 0.04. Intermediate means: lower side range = 20.2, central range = 19.4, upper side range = 19.9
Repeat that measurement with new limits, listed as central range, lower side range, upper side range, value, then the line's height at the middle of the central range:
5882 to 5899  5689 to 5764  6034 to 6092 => 0.204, 19.5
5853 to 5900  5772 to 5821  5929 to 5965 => 0.069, 19.5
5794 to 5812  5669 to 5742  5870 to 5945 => -0.077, 18.8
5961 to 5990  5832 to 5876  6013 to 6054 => 0.028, 19.8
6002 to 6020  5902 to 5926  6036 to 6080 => 0.035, 19.6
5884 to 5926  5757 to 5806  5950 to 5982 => 0.096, 19.4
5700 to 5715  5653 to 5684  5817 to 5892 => 0.018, 19.1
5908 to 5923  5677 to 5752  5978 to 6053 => 0.018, 19.3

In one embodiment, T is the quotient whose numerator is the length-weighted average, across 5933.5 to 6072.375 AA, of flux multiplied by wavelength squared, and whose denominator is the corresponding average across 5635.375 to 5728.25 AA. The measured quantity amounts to 1.1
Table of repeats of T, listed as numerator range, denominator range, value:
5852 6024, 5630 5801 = 1.06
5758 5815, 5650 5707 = 1.07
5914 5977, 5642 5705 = 1.12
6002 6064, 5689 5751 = 1.13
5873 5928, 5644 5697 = 1.03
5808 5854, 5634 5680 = 1.10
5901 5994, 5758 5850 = 1.02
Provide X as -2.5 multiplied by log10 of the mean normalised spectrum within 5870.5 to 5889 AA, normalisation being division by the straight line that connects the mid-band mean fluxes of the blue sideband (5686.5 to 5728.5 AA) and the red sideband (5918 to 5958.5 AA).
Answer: 0.04 mag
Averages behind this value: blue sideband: 19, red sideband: 19.3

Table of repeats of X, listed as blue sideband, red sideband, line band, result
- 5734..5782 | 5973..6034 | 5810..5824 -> -0.043 mag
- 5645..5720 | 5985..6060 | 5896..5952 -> 0.025 mag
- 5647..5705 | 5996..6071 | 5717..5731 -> -0.033 mag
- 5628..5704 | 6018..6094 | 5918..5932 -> 0.010 mag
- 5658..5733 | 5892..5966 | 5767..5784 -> -0.027 mag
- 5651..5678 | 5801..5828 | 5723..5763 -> 0.023 mag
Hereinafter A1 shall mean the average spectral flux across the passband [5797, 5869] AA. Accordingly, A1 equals 20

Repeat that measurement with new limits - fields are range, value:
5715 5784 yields 19.3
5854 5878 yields 19.7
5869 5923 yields 18.1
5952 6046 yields 19.4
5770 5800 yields 19.4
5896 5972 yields 19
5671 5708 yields 19.1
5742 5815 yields 19.4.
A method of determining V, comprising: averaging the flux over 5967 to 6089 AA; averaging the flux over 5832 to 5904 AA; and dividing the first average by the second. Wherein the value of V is 1.04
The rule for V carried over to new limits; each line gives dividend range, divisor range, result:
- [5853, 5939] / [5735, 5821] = 0.95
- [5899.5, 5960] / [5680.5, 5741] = 1.00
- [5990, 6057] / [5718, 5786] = 1.01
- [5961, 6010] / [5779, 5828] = 0.96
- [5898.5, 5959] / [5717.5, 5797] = 0.99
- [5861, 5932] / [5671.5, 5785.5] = 0.97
